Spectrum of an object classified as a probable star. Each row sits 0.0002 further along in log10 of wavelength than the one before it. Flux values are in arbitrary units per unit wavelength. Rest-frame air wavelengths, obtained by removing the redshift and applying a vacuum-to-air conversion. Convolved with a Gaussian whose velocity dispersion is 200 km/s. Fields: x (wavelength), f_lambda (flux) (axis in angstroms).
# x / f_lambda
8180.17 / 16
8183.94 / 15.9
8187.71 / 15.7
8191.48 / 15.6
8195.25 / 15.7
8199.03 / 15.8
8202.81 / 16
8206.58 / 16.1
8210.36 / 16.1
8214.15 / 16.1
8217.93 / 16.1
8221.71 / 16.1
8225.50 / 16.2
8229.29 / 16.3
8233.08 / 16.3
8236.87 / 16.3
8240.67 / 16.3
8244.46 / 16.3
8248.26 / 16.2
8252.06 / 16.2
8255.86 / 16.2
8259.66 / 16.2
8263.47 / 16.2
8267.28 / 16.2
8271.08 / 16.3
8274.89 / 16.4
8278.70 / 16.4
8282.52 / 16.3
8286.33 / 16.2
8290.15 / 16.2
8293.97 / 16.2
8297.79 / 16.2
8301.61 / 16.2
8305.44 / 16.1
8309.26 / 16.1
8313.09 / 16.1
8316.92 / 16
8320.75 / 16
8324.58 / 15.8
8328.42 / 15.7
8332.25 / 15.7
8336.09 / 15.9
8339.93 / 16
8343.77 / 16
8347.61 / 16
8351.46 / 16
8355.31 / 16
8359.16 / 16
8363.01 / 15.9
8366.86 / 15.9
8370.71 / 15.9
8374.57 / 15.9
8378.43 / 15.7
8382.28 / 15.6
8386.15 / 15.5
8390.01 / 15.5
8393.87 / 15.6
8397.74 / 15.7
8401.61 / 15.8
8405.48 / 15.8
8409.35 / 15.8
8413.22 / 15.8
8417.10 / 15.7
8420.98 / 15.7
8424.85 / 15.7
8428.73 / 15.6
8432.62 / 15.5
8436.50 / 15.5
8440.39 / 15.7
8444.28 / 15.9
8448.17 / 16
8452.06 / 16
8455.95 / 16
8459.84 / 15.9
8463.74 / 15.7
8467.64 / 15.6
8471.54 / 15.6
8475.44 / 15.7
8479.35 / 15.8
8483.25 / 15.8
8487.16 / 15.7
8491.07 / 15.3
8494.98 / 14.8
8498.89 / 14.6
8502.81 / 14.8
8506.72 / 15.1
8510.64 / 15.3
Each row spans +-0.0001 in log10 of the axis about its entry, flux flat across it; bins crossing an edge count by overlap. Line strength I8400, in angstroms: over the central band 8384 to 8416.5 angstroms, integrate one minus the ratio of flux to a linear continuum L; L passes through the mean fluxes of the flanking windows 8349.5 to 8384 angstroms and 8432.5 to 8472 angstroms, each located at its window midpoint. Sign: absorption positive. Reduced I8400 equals 0.3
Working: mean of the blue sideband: 15.9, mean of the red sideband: 15.8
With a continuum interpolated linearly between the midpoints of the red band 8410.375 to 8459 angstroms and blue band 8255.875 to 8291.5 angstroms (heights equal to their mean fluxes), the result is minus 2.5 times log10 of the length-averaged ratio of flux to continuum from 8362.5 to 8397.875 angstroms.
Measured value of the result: 0.01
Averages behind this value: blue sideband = 16.3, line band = 15.7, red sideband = 15.8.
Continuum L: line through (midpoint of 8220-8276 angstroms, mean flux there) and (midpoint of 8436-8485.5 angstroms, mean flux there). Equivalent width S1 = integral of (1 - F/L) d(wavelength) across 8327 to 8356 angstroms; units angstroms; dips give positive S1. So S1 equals 0.2 angstroms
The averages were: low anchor 16.2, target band 15.9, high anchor 15.8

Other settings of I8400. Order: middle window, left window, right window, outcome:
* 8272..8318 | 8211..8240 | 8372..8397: -0.72 angstroms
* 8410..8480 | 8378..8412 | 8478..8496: -0.73 angstroms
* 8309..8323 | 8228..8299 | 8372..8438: 0.00 angstroms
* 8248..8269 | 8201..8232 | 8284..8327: -0.11 angstroms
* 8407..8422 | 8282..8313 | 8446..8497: 0.09 angstroms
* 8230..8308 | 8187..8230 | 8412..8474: -1.58 angstroms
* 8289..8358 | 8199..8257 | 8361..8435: -0.40 angstroms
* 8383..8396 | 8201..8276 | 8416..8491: 0.27 angstroms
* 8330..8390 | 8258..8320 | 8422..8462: 0.57 angstroms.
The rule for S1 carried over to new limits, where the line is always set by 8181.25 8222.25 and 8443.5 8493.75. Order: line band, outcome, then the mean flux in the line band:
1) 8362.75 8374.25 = -0.1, 15.9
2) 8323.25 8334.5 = 0.1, 15.7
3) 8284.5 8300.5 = -0.3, 16.2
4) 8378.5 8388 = 0.1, 15.6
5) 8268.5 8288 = -0.5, 16.3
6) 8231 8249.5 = -0.4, 16.3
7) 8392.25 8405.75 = 0.1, 15.7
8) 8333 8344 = -0.1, 15.9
